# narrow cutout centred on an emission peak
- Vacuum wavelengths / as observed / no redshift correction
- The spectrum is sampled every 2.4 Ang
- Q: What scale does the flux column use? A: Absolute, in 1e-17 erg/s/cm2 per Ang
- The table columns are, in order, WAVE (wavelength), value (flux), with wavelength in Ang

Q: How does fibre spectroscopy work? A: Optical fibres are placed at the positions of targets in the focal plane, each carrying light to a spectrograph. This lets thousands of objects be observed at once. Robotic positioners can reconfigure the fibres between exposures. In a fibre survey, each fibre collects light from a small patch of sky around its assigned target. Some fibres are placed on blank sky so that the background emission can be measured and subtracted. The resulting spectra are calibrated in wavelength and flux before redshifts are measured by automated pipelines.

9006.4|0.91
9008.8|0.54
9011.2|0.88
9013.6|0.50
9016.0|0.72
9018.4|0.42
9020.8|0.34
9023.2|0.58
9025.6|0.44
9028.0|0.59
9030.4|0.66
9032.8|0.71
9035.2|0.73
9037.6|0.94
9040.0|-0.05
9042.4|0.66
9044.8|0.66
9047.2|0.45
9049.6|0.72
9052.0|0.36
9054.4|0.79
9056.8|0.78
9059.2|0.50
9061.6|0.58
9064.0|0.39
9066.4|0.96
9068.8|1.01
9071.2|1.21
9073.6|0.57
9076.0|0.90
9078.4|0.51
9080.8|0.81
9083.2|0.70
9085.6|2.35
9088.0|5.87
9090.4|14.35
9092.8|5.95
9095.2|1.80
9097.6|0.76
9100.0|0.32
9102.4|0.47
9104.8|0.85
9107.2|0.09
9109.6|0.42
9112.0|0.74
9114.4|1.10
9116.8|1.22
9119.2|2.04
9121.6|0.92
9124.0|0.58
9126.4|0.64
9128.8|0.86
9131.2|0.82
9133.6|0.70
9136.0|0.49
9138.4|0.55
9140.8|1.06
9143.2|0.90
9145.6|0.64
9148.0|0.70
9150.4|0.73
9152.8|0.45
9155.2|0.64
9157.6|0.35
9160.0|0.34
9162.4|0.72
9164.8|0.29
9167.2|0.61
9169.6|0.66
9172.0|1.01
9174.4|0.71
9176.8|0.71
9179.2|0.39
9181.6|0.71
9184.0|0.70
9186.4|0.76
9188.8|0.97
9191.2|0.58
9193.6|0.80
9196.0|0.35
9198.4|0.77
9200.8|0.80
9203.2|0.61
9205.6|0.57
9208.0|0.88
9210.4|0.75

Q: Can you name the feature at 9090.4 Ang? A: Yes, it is H-alpha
